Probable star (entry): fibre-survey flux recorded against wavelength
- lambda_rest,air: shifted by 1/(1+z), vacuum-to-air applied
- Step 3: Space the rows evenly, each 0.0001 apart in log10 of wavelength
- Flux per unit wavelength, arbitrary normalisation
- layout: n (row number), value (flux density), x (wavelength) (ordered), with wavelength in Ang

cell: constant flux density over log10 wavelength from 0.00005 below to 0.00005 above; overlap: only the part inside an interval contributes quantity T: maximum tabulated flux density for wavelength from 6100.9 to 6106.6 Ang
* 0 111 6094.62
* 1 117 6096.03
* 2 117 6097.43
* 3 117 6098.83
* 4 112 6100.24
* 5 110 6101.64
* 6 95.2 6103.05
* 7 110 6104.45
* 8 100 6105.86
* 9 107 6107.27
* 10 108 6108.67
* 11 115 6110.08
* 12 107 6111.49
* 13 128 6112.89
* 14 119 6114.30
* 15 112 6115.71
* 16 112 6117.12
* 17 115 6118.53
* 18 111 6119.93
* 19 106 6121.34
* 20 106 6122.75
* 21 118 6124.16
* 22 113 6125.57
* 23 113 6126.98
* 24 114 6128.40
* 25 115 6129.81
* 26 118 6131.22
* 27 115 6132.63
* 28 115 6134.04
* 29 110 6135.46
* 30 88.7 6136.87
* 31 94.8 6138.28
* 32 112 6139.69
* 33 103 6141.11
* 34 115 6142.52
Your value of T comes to 110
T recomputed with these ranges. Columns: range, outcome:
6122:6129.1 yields 118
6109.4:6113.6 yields 128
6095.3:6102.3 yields 117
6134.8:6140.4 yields 112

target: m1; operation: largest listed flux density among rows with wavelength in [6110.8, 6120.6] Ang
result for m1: 128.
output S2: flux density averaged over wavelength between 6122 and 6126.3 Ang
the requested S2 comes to 112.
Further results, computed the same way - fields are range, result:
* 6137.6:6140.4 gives 103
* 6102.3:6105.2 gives 103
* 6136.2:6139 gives 92.1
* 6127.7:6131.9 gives 116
